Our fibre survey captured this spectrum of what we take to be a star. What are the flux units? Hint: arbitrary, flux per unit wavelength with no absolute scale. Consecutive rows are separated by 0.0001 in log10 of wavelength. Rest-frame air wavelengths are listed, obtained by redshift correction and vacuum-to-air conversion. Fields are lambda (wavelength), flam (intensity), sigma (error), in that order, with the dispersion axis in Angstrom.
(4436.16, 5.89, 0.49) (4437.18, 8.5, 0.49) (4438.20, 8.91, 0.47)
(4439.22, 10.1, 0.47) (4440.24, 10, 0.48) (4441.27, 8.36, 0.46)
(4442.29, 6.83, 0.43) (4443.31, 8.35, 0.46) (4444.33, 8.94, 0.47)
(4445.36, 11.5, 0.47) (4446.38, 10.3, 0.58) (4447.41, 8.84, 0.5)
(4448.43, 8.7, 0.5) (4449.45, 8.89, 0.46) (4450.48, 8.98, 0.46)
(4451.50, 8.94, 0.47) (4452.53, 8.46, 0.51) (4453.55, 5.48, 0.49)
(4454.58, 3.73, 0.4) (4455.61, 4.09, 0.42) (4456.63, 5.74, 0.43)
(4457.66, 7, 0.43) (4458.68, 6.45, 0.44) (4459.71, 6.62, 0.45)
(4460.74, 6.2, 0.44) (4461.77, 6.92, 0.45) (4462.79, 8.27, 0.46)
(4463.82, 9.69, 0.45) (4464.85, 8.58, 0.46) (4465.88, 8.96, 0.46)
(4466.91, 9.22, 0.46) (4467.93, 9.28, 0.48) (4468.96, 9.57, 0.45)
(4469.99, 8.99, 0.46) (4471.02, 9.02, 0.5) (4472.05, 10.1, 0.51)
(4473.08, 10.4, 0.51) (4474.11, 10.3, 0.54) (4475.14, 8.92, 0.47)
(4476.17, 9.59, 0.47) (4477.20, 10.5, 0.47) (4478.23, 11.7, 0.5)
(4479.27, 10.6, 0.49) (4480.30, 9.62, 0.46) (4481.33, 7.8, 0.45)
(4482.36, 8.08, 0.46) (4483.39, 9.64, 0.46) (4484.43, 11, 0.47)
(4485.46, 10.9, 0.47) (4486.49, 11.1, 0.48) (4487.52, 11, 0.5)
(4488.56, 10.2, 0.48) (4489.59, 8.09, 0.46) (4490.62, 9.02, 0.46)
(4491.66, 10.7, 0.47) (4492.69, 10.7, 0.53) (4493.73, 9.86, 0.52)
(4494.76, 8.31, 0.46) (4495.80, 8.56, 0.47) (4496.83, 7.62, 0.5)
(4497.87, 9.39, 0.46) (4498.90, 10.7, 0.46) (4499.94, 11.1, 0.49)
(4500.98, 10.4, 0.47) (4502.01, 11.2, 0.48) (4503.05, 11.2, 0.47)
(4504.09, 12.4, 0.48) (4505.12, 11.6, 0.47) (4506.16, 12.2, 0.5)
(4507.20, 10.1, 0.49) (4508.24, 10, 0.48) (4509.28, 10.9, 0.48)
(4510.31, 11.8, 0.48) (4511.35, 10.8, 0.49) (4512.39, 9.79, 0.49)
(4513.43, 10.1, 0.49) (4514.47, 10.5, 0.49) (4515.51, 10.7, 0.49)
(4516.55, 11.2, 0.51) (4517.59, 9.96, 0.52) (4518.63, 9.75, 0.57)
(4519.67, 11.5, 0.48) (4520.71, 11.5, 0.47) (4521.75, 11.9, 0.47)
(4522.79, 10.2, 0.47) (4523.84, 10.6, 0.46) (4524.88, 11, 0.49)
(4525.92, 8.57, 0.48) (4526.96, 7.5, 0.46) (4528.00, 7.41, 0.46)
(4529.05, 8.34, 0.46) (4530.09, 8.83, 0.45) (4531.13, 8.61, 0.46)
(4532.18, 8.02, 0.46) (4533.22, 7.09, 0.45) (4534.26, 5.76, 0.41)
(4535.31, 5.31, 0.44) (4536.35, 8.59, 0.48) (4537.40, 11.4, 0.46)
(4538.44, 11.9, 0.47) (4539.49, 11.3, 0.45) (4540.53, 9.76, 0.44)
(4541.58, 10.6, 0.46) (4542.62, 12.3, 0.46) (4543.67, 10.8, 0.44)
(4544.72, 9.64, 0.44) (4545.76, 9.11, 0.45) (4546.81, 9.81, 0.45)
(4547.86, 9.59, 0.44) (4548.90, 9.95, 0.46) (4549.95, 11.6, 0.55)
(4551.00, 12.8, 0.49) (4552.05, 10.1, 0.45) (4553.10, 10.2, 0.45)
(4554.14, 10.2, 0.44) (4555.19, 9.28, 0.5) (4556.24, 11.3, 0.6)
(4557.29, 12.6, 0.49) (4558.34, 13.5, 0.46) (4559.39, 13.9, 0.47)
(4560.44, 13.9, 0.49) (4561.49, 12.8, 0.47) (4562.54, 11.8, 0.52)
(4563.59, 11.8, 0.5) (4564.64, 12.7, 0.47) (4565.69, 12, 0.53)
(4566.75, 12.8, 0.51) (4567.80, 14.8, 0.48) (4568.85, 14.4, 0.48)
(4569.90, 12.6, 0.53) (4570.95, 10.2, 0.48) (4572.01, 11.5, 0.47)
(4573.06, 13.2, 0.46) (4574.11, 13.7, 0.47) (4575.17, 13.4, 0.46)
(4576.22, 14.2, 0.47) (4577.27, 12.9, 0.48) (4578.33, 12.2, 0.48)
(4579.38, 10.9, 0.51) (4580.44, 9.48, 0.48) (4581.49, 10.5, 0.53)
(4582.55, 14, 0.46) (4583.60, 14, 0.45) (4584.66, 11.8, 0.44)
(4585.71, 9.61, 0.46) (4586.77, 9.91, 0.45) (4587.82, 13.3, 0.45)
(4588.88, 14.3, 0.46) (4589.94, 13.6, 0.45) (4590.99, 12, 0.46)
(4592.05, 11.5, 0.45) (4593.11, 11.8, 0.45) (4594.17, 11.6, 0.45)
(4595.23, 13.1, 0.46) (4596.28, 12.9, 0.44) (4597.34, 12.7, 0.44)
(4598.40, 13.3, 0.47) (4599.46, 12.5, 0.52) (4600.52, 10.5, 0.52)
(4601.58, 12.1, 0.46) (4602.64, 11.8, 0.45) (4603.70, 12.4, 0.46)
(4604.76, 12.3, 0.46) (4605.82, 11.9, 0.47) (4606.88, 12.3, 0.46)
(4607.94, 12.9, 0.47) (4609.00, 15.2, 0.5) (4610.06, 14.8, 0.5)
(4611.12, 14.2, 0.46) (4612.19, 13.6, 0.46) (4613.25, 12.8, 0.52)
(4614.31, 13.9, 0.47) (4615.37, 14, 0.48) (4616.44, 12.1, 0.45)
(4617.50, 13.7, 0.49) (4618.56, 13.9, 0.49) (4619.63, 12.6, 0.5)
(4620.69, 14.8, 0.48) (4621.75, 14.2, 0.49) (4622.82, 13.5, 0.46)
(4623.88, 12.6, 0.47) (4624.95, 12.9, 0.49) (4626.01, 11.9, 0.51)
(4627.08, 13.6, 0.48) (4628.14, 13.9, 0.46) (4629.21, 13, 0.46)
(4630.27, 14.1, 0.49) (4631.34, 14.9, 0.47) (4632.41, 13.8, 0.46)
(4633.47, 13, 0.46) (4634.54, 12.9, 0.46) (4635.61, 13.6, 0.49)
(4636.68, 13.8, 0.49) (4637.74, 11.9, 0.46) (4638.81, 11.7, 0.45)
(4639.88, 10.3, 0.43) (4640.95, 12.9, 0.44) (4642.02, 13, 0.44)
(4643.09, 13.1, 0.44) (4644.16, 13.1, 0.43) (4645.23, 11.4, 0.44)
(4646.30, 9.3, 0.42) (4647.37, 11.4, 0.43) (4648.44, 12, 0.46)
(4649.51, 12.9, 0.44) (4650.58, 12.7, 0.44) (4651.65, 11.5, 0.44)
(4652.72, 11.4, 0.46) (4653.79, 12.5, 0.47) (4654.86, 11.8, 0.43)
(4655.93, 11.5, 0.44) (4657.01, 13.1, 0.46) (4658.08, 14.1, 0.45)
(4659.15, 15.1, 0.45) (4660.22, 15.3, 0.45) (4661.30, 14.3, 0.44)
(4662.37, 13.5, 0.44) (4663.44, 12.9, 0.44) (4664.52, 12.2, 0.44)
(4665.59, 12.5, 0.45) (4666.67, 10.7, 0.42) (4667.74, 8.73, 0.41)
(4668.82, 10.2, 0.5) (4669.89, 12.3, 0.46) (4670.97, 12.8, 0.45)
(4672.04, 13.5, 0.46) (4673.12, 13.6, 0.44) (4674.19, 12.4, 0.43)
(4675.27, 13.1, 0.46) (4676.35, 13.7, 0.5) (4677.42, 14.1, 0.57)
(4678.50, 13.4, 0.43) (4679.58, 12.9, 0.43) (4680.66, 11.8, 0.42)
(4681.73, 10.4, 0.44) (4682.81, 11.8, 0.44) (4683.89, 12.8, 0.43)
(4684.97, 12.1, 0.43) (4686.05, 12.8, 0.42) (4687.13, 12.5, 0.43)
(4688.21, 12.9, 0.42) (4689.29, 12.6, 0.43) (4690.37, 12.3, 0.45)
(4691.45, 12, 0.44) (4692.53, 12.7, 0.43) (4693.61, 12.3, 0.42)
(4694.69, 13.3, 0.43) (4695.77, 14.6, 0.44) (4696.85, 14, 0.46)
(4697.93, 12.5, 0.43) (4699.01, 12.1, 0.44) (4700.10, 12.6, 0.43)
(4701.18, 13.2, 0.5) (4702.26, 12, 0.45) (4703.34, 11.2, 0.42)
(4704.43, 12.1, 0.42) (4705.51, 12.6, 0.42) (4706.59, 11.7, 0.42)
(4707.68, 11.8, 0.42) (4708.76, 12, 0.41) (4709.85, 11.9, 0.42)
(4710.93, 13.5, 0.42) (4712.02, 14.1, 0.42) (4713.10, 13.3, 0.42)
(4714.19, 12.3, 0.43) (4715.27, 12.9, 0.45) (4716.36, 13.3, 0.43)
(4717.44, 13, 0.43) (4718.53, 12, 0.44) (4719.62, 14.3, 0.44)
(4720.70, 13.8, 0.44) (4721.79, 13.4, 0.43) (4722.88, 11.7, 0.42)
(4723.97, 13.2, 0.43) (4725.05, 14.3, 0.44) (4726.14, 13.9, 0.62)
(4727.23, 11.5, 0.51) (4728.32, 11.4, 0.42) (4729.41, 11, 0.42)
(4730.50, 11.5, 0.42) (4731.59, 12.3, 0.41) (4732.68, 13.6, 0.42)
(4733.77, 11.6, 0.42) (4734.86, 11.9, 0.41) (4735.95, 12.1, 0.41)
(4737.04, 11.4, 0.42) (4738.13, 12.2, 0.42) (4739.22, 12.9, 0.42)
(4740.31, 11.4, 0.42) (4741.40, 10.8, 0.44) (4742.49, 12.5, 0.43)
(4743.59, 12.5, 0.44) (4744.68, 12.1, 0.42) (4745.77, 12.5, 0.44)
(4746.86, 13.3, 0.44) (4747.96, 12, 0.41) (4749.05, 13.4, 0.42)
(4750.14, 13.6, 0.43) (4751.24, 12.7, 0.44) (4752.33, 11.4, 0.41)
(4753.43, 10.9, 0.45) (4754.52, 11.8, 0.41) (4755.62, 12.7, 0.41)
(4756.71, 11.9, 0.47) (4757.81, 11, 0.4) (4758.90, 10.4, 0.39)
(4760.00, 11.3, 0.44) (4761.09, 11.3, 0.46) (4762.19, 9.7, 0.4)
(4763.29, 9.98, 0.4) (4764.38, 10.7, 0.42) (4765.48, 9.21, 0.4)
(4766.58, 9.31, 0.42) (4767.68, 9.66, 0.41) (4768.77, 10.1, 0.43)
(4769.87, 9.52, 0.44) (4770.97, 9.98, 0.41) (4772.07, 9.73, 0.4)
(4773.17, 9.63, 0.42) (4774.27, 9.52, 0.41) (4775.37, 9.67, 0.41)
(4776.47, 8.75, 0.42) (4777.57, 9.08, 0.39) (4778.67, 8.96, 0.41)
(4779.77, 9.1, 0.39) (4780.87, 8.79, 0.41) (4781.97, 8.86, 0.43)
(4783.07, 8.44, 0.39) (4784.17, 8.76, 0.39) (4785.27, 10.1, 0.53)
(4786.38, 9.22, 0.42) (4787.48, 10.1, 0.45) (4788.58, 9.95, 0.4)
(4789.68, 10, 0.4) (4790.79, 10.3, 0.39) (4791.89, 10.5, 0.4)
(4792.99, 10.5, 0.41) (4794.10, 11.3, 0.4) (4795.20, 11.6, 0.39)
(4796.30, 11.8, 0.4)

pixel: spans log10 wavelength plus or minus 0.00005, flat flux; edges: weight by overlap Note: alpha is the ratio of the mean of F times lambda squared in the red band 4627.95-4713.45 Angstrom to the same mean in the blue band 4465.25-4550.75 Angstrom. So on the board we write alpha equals 1.36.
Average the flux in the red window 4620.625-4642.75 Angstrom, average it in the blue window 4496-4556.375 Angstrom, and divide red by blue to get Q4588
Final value 1.3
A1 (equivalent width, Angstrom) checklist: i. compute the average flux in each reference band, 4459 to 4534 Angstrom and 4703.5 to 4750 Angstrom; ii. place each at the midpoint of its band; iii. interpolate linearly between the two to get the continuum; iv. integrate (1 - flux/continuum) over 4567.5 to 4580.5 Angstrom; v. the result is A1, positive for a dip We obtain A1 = -2.42 Angstrom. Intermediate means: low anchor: 9.74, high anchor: 12.5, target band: 12.6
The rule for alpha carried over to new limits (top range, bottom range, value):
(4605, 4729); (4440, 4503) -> 1.55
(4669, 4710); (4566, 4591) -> 1.06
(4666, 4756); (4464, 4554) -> 1.37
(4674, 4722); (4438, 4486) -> 1.62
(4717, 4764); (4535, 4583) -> 1.13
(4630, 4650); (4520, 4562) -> 1.28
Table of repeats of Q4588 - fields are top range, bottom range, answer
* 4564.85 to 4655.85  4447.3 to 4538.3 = 1.36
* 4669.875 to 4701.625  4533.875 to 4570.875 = 1.14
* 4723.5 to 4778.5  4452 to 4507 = 1.24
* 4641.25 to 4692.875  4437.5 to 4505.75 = 1.37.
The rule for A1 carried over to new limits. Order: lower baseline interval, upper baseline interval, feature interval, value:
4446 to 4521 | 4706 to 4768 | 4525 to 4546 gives 1.9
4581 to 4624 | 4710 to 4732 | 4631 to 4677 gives 0.9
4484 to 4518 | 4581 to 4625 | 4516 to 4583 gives 3.7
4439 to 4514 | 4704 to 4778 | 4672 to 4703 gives -4.1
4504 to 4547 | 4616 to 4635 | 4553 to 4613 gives -2.6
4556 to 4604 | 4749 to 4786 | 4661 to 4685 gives -2.3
